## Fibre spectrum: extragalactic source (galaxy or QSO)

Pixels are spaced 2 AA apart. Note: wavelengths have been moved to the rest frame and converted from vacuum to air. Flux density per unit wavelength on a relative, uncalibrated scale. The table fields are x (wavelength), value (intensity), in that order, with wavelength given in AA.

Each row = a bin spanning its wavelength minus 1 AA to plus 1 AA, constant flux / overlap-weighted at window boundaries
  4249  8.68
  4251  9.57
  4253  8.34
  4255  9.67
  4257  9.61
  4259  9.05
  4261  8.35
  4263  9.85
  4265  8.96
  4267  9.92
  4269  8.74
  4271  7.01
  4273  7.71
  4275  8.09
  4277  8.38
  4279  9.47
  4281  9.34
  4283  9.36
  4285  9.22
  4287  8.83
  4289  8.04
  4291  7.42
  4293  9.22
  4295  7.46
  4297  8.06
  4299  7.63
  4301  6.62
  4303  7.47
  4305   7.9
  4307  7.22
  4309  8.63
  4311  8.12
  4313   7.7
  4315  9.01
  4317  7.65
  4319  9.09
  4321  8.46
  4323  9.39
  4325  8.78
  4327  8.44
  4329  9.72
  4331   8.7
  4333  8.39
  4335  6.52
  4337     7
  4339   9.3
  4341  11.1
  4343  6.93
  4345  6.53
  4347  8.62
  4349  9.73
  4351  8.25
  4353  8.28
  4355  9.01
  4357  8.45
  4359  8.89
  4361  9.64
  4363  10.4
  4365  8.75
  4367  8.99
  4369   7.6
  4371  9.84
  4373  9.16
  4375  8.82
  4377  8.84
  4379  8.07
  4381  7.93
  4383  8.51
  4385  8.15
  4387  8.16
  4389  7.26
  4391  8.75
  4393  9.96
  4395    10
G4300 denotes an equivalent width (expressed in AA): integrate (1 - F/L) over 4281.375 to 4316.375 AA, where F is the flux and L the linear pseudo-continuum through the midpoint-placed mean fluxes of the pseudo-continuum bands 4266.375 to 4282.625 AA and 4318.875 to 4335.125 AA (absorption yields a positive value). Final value 2.0 AA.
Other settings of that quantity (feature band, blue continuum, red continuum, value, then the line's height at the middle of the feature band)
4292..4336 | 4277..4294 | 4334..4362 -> 2.4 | 8.66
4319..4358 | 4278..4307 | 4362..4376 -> 1.0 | 8.75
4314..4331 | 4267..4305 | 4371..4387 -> -0.9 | 8.38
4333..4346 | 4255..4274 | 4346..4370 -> 1.4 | 8.88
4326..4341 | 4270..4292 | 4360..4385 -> 0.3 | 8.68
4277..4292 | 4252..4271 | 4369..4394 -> 0.3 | 8.96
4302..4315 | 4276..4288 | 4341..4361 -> 1.4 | 8.87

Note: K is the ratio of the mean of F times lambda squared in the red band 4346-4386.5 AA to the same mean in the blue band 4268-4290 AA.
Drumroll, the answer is 1.1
